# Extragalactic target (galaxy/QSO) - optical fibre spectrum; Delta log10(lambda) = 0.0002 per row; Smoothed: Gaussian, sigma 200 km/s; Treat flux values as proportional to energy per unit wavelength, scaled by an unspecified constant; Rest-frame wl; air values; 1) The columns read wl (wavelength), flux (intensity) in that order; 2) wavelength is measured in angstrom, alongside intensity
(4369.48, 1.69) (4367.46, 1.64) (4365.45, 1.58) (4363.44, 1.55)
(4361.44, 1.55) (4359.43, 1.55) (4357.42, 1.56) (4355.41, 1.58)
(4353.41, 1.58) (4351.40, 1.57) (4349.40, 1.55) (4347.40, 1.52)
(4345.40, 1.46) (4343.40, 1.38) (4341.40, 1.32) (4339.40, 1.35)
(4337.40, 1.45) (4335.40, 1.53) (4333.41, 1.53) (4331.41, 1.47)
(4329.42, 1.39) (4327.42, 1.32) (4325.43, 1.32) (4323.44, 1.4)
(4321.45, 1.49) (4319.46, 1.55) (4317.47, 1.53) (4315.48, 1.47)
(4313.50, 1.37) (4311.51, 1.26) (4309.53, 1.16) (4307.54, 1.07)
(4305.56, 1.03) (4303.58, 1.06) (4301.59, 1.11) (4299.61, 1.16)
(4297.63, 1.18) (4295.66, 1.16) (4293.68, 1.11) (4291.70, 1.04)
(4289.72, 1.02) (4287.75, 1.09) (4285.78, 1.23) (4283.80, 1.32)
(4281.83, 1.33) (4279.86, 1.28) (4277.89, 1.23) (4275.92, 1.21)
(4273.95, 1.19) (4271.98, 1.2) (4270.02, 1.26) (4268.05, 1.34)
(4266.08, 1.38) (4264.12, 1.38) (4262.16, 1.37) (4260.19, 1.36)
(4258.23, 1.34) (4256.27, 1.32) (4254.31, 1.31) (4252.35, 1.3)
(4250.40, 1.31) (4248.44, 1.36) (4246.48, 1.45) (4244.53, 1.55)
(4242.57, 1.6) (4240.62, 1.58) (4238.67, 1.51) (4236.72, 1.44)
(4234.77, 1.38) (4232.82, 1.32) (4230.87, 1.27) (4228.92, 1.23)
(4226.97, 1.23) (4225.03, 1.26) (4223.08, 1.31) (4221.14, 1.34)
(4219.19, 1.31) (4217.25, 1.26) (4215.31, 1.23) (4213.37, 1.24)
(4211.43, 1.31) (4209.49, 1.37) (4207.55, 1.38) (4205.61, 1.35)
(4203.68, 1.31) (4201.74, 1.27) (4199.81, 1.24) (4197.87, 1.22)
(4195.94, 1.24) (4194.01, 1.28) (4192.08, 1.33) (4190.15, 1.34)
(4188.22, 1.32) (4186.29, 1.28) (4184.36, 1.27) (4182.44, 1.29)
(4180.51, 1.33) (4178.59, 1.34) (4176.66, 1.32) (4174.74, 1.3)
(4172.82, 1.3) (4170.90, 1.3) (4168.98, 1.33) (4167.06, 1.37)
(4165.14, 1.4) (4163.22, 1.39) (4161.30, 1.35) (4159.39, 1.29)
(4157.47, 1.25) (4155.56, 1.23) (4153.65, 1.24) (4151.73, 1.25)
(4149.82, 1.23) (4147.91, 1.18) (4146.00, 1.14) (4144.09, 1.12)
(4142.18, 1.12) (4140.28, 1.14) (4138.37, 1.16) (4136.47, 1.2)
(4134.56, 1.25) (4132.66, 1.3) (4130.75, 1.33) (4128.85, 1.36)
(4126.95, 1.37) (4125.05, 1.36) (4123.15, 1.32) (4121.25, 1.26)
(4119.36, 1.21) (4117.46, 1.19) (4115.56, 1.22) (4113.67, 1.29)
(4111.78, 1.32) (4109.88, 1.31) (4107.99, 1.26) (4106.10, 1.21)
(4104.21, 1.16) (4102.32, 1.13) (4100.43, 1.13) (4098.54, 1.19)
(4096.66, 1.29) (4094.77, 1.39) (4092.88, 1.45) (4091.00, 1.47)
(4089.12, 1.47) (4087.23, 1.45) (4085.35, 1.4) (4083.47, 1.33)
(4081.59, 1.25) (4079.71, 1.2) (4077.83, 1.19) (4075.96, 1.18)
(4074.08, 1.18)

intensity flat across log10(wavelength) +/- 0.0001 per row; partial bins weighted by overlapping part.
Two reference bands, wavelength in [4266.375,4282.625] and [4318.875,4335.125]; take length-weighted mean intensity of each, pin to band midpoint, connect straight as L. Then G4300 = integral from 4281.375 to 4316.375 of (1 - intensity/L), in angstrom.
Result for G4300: 4.4 angstrom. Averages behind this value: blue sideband 1.26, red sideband 1.44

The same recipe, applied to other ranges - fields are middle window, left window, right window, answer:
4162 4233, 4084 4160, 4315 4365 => 1.99 angstrom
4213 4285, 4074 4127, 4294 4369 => 1.28 angstrom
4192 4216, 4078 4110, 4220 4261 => 1.11 angstrom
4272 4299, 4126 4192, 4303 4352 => 3.44 angstrom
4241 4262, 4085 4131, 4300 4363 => -0.45 angstrom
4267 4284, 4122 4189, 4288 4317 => -1.10 angstrom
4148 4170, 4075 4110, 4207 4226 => -0.08 angstrom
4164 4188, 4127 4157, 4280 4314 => -2.22 angstrom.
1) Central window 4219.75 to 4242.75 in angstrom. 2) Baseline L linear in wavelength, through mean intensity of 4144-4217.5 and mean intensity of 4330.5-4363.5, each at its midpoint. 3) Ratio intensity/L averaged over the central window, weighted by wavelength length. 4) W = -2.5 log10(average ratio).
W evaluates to -0.01 mag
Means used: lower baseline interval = 1.29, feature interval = 1.36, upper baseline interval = 1.5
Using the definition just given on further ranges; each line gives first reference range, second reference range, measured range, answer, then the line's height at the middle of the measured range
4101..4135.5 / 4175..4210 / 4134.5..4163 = 0.06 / 1.28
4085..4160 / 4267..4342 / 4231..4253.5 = -0.13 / 1.27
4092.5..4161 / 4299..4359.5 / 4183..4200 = 0.01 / 1.29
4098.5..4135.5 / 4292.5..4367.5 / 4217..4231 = 0.04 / 1.32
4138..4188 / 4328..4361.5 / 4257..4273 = 0.05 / 1.39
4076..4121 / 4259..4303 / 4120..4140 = -0.01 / 1.27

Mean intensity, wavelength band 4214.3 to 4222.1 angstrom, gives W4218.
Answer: 1.28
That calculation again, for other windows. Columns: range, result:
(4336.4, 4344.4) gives 1.37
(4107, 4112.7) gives 1.3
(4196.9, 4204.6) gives 1.26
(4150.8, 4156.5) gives 1.24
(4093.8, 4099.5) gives 1.29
